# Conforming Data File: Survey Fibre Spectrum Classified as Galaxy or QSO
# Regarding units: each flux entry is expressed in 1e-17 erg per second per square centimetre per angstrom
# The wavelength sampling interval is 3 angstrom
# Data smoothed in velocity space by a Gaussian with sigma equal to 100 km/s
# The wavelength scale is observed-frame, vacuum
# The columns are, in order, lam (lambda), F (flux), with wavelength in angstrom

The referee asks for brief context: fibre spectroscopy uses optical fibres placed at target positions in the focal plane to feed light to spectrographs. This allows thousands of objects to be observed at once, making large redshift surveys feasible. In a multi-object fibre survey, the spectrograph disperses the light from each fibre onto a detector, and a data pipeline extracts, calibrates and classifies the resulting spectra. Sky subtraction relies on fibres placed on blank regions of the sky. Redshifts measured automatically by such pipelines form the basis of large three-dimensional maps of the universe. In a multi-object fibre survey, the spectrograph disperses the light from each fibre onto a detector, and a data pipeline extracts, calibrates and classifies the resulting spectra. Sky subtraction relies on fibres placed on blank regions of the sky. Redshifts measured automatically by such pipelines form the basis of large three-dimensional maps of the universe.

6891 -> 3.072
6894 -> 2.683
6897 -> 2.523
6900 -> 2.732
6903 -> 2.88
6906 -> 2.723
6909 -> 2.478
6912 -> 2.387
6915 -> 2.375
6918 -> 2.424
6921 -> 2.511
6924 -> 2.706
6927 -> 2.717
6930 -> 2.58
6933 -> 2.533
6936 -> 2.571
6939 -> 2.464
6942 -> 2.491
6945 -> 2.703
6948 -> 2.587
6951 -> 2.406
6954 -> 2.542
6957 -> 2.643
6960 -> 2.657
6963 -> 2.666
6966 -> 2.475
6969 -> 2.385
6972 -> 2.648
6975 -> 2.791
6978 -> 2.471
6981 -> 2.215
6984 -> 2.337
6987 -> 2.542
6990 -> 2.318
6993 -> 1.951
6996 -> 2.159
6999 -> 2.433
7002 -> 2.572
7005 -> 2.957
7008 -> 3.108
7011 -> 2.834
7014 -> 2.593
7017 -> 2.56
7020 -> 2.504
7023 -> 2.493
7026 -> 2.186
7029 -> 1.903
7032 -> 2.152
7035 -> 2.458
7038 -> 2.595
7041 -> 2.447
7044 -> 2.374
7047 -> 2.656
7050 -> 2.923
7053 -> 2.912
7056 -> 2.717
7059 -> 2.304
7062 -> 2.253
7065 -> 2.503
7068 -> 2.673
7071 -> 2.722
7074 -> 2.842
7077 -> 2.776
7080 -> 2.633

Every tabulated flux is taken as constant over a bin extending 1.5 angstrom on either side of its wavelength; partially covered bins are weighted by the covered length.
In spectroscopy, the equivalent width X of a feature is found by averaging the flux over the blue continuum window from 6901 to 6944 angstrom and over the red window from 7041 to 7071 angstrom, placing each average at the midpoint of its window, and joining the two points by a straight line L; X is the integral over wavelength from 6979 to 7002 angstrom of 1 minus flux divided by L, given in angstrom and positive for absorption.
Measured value 2.5 angstrom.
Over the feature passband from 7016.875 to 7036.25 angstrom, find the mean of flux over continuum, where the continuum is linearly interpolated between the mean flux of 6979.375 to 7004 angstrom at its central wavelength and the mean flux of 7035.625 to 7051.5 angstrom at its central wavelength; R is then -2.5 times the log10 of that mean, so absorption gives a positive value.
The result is 0.09 mag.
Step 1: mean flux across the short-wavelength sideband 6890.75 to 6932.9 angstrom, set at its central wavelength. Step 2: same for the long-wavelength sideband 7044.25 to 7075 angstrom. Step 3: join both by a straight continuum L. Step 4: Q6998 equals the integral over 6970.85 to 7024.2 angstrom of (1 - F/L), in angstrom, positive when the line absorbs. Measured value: 2.02 angstrom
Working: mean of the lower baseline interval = 2.61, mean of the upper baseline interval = 2.64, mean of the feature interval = 2.53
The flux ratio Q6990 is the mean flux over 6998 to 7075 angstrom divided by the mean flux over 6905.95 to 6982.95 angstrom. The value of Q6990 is 1.01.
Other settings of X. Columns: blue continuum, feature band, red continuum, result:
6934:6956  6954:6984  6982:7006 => -0.9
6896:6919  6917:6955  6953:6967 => 0.4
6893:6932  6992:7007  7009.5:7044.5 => 0.1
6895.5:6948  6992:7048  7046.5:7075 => 3.3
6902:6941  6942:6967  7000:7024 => 0.3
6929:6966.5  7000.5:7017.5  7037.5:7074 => -1.3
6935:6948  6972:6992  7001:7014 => 2.1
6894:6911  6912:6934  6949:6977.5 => 0.8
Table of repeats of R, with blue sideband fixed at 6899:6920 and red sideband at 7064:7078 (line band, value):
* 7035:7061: 0.036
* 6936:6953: 0.026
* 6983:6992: 0.111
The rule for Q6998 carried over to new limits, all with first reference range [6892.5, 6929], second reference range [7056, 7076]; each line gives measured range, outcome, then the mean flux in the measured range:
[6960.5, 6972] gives 0.2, 2.54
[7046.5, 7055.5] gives -0.9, 2.84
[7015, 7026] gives 0.4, 2.48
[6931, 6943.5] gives 0.4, 2.52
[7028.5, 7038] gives 1.1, 2.27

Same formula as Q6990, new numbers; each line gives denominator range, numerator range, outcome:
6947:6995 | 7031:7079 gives 1.05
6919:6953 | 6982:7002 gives 0.90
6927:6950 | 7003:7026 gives 1.04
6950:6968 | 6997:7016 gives 1.06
